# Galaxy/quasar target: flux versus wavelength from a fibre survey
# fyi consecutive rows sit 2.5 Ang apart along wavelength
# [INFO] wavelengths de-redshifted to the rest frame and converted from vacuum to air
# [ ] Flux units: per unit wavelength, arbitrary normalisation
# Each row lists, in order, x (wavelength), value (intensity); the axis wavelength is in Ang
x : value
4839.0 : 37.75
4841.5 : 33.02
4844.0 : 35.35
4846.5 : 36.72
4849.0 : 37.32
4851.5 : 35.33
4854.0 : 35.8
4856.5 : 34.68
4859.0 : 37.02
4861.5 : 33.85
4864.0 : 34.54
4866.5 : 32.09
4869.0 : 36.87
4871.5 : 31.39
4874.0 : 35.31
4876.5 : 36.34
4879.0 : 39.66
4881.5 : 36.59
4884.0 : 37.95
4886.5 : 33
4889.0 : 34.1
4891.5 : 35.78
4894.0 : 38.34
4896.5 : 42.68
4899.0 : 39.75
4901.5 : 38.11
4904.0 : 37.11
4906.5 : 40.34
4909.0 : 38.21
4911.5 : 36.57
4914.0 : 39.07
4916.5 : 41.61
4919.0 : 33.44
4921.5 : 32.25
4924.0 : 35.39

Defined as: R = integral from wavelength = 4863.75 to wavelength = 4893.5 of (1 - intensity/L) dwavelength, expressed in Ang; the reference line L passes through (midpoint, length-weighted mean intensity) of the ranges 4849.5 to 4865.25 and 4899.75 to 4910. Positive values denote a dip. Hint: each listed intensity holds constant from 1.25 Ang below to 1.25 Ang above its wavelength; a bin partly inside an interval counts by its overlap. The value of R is 1.1 Ang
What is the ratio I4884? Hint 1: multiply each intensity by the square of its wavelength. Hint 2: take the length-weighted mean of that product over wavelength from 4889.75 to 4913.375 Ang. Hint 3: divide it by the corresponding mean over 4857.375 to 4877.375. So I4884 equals 1.1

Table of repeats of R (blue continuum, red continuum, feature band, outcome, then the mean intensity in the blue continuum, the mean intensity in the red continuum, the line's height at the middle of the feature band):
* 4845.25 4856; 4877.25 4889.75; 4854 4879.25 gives 0.86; 36.2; 36.3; 36.3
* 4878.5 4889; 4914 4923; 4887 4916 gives -1.52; 36.3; 36.2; 36.2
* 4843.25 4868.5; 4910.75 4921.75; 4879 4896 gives -0.16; 35.3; 37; 36.2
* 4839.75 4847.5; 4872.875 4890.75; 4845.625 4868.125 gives 0.14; 35.2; 36.1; 35.5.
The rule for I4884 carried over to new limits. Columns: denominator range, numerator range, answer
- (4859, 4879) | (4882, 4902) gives 1.08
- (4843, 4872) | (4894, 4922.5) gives 1.11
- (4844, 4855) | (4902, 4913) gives 1.08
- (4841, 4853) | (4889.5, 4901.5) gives 1.11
